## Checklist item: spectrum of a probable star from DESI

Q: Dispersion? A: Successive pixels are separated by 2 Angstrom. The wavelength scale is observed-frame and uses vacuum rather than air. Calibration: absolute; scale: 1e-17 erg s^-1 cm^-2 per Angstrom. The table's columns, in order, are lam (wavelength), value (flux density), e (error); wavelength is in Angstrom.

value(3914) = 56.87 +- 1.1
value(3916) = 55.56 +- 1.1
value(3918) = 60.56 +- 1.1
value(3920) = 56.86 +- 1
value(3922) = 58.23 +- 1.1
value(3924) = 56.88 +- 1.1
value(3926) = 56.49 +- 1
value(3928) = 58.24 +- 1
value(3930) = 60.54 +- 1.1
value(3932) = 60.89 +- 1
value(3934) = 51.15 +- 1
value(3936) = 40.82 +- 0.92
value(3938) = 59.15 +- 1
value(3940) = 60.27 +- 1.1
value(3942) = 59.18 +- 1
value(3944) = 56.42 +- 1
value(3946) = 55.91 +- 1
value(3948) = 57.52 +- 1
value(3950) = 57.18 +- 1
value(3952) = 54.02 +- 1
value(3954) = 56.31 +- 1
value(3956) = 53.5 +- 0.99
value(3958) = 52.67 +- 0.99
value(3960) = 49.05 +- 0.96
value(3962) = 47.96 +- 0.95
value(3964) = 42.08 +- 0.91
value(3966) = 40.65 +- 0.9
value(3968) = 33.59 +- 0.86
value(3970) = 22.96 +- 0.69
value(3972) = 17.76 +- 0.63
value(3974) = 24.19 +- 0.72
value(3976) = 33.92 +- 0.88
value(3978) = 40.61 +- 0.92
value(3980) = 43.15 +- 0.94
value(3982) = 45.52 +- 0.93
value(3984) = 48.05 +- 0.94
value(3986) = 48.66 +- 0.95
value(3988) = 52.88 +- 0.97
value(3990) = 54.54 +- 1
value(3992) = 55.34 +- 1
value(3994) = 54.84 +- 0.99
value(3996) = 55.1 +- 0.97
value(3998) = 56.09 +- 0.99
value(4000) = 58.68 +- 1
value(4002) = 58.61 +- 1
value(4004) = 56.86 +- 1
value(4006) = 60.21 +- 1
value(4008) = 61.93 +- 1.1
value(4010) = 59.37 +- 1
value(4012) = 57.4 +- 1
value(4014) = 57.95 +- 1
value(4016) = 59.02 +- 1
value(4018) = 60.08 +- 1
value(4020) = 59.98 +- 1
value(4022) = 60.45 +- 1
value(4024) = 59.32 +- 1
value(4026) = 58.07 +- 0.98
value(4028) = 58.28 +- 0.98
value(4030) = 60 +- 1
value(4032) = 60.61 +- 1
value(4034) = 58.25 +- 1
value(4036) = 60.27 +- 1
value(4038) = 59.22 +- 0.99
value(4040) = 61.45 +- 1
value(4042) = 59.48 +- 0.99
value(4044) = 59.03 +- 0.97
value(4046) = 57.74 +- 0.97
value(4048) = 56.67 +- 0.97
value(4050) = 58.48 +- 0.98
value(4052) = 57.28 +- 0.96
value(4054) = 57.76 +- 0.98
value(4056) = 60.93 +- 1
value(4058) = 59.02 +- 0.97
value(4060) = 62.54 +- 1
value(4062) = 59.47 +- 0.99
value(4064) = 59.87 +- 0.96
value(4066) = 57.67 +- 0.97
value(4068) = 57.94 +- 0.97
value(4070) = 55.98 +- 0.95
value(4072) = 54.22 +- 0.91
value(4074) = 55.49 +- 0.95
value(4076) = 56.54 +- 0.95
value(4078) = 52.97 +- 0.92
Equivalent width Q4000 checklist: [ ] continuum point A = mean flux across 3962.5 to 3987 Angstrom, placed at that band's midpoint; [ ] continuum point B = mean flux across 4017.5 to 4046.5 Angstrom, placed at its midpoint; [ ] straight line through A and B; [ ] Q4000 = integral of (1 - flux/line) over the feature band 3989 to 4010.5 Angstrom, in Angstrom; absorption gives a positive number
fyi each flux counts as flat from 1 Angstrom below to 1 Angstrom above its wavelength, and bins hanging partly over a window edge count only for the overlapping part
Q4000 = -4.86 Angstrom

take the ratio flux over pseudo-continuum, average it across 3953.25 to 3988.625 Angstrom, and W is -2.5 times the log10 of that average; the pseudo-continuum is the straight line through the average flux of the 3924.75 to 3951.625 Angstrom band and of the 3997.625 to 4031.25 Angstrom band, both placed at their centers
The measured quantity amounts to 0.35 mag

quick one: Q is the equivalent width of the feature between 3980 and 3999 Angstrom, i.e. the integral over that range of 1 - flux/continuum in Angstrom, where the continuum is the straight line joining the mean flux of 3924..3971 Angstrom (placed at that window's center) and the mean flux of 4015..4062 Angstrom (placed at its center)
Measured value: 1.2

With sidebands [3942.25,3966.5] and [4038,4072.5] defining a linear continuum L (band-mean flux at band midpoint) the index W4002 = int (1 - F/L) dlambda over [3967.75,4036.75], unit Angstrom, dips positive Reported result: 4.5 Angstrom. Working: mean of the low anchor 52.4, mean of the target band 52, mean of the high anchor 58.6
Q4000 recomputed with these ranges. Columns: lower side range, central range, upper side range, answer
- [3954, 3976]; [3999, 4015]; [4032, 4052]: -2.89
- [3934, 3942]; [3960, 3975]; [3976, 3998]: 5.11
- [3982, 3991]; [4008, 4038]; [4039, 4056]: -2.17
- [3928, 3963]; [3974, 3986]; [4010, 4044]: 3.29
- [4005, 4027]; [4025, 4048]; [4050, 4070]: 0.01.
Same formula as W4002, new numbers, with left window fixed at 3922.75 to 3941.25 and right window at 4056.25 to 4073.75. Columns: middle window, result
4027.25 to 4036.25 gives -0.3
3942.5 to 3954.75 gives 0.0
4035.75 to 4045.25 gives -0.3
